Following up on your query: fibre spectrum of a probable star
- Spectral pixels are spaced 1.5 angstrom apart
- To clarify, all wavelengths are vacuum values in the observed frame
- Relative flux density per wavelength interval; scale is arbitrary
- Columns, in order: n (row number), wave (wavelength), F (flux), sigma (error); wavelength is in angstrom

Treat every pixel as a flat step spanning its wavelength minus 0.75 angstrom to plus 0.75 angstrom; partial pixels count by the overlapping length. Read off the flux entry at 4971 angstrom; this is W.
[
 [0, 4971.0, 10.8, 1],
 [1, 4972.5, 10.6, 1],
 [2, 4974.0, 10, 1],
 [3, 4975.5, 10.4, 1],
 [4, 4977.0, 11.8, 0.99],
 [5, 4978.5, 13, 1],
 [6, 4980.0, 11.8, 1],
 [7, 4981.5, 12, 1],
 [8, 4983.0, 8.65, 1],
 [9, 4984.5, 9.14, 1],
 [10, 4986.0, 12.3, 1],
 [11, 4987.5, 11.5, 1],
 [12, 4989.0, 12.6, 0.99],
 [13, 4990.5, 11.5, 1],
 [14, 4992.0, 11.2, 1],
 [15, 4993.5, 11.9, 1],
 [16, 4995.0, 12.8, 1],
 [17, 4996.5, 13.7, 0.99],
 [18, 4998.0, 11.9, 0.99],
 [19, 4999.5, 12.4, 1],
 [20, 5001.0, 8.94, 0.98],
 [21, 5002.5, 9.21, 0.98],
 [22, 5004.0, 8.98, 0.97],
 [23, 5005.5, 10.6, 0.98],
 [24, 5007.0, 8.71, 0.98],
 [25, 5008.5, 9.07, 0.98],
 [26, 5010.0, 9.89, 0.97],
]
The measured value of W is 10.8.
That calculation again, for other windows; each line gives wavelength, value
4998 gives 11.9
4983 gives 8.65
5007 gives 8.71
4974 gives 10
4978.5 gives 13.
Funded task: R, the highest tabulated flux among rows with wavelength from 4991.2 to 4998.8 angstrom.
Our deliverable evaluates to 13.7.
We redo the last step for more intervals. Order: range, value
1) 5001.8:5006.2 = 10.6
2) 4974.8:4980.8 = 13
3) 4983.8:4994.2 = 12.6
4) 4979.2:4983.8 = 12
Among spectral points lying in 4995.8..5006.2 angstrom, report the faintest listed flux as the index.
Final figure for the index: 8.94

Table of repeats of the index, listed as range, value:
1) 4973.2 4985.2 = 8.65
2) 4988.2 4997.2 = 11.2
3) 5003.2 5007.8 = 8.71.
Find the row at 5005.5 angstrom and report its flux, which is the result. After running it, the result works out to 10.6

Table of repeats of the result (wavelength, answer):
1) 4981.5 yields 12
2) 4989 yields 12.6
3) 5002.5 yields 9.21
